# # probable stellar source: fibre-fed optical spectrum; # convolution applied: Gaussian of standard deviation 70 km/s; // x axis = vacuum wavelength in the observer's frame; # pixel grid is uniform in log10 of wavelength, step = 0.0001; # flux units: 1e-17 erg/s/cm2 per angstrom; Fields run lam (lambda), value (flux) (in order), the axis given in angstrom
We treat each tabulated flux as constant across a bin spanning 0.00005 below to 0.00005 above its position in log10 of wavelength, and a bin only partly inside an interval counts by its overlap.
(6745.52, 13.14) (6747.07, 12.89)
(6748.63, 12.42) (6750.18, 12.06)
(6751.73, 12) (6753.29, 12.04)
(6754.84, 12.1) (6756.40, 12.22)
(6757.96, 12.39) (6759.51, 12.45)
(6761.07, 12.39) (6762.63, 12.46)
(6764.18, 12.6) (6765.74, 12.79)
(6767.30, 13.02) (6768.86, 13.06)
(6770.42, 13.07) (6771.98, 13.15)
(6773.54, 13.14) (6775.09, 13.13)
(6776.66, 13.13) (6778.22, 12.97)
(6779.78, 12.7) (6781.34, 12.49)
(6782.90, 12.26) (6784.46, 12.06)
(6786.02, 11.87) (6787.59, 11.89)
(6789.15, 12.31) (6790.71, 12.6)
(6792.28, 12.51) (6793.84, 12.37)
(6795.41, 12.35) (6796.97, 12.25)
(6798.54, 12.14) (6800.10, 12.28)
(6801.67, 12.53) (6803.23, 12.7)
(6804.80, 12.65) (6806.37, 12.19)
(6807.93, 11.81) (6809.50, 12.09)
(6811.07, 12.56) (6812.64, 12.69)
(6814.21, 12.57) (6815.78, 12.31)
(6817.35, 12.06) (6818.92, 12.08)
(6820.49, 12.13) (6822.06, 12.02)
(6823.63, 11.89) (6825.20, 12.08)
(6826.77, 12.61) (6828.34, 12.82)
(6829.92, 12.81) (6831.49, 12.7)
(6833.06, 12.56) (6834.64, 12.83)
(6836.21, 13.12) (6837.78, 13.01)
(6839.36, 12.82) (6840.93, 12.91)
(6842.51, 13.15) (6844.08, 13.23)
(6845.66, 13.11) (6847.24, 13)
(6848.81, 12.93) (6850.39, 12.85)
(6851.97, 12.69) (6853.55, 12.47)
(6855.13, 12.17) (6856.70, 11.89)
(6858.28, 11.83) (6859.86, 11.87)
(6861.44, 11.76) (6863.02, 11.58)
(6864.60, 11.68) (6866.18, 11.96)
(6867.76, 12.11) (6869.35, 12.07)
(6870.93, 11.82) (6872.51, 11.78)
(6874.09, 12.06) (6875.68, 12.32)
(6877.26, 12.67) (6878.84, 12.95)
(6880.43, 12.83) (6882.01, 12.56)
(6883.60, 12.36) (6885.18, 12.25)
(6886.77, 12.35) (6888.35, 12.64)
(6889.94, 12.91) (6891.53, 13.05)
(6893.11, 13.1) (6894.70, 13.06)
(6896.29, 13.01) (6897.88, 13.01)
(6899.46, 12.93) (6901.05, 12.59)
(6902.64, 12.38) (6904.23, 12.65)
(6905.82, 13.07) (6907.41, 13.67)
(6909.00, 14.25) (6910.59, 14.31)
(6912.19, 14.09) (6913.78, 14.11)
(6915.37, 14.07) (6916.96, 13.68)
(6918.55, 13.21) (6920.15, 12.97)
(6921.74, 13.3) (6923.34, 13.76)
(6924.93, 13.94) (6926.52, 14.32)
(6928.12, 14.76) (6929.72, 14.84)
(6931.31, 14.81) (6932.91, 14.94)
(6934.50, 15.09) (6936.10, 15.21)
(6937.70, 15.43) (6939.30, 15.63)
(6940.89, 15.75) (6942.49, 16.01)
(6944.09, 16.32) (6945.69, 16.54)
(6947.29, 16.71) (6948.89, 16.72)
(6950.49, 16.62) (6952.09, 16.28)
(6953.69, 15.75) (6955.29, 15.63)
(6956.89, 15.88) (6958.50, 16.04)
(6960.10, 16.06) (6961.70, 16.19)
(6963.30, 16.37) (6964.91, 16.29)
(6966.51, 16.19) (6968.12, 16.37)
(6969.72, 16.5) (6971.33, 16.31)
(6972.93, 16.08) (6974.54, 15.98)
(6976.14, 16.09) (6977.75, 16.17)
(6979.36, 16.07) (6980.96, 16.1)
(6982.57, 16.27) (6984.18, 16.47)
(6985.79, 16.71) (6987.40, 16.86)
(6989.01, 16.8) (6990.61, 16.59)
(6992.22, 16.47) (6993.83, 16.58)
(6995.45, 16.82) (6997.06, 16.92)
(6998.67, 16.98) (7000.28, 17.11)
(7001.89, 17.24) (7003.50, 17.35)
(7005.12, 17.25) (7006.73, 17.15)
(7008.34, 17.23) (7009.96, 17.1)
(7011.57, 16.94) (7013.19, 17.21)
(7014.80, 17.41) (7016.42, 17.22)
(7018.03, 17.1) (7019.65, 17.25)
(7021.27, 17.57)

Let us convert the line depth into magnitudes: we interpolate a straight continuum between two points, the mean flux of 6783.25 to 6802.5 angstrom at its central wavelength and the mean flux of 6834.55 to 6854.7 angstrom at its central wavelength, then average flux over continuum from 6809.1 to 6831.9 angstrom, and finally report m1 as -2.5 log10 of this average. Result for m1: 0.022 mag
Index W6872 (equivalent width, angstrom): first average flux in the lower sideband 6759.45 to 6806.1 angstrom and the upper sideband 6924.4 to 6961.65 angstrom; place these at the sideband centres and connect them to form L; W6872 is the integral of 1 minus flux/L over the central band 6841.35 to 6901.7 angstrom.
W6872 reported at 7.5 angstrom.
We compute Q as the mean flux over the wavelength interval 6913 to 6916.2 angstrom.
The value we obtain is 14.1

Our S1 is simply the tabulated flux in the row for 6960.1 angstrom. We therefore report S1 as 16.06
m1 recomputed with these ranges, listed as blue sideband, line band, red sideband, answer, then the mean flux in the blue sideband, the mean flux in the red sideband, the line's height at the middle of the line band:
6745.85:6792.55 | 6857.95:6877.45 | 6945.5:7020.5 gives 0.20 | 12.5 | 16.6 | 14.4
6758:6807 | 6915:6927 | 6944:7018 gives 0.13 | 12.6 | 16.6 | 15.4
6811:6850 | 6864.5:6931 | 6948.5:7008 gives 0.11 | 12.6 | 16.5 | 14.4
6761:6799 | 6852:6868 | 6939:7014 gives 0.18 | 12.6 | 16.5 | 14.2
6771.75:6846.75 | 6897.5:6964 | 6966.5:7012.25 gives 0.04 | 12.5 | 16.7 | 15.3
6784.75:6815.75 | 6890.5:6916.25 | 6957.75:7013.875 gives 0.11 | 12.3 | 16.6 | 14.7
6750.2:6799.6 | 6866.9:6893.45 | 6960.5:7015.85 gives 0.17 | 12.5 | 16.7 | 14.6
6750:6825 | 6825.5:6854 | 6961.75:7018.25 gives 0.05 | 12.4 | 16.7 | 13.5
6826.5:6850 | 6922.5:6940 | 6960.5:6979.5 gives 0.03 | 12.9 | 16.2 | 15.2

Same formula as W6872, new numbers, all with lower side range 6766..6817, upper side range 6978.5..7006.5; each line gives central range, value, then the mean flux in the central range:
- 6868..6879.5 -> 1.64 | 12.2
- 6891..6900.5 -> 1.10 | 13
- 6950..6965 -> -0.07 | 16.1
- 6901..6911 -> 1.10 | 13.3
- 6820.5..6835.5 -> 0.93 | 12.5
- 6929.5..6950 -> -0.11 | 15.7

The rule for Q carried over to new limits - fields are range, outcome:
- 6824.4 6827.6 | 12.4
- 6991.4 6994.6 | 16.5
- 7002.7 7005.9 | 17.3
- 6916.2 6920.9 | 13.3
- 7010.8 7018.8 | 17.2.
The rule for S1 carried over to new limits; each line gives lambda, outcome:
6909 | 14.25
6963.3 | 16.37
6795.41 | 12.35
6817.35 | 12.06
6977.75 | 16.17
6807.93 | 11.81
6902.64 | 12.38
